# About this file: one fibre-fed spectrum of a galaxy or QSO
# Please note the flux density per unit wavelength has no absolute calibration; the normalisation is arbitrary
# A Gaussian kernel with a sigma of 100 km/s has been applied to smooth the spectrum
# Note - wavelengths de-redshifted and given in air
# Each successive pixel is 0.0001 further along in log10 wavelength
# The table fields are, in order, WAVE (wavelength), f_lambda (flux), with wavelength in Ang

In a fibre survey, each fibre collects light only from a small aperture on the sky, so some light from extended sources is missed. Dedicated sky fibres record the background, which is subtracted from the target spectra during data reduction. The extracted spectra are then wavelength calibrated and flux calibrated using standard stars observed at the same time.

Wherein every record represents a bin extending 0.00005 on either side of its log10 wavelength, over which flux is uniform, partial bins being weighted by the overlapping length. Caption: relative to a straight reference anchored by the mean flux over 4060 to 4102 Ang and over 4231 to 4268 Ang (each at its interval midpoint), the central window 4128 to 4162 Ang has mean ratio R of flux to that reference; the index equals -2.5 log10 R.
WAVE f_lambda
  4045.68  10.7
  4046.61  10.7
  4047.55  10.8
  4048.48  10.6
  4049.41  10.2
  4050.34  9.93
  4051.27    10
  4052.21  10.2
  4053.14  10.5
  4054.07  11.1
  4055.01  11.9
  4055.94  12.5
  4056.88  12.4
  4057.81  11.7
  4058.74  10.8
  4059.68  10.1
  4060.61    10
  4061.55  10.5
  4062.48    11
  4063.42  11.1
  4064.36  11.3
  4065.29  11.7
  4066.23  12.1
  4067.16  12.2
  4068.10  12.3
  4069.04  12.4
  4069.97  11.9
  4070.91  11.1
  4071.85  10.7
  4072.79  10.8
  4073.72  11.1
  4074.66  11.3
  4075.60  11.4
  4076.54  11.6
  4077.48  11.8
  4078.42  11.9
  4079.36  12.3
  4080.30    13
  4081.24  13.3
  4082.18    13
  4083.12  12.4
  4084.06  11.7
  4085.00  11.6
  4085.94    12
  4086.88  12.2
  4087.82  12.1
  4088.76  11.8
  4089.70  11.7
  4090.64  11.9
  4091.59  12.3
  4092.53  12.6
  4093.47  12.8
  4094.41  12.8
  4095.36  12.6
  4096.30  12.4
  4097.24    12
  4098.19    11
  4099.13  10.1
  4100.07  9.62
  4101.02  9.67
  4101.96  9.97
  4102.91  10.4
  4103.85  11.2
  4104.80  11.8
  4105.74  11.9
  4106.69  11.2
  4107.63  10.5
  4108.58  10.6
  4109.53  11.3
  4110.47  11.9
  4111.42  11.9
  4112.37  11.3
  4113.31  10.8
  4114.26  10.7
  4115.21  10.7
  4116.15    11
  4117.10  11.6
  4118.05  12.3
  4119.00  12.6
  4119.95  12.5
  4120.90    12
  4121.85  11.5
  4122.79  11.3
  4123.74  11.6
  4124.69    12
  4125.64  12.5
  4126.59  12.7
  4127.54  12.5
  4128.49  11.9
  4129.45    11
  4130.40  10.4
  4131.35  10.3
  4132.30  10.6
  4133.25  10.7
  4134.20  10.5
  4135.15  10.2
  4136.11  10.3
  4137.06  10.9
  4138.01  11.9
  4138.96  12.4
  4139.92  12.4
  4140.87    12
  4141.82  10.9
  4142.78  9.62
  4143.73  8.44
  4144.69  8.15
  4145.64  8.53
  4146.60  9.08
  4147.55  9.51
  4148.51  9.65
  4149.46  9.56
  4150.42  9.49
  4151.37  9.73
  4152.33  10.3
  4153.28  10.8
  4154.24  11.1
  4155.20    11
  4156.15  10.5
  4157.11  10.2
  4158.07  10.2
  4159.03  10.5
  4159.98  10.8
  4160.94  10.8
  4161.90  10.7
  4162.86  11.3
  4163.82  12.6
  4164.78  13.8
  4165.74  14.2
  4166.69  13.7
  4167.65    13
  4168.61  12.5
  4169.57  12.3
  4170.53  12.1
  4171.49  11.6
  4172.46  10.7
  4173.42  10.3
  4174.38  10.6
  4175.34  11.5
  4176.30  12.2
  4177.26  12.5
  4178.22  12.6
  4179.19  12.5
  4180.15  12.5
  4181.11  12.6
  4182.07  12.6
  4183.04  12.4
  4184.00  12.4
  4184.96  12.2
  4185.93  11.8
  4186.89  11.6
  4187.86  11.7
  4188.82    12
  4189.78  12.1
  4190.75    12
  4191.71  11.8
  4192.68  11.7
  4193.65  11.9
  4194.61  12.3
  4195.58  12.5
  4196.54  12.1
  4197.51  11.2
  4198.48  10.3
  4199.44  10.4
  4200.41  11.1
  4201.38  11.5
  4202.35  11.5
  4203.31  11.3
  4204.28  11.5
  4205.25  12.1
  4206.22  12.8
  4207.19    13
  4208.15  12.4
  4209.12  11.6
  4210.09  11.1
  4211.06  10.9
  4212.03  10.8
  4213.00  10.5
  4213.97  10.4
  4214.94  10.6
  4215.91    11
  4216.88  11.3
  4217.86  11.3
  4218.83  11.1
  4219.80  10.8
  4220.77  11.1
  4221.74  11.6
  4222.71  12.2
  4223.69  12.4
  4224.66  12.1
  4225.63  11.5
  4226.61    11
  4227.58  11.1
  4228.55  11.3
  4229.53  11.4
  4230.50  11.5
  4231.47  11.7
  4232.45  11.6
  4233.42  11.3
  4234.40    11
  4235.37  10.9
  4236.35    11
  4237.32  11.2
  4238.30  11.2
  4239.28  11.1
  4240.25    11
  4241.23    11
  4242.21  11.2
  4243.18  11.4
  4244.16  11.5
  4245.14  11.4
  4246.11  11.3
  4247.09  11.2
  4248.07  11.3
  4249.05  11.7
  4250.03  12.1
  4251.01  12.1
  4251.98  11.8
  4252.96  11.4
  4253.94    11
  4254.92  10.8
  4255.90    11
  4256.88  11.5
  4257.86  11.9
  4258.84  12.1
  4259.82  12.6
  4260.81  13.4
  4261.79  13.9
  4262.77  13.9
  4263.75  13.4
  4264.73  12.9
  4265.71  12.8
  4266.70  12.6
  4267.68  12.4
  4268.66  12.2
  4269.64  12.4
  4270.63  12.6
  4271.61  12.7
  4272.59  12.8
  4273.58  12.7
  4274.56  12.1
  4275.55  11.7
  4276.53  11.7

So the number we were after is 0.13 mag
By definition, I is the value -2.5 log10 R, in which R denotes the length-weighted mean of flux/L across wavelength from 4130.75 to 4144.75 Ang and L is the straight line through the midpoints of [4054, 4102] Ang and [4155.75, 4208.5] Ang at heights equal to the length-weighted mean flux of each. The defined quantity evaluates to 0.10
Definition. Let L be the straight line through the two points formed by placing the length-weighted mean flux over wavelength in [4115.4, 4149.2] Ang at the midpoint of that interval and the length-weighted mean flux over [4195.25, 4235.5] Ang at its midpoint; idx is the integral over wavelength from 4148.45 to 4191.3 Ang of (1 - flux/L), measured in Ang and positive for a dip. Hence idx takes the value -1.6 Ang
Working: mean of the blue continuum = 11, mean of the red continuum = 11.4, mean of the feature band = 11.6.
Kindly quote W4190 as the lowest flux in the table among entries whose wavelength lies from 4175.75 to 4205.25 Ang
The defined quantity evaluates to 10.3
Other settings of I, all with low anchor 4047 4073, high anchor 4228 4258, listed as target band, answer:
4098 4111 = 0.038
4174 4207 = -0.057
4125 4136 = 0.003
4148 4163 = 0.086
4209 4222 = 0.032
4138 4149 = 0.111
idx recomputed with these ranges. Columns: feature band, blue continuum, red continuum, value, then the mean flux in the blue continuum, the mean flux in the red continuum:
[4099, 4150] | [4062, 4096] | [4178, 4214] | 4.1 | 11.9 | 11.8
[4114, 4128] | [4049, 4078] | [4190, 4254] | -0.7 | 11.2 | 11.4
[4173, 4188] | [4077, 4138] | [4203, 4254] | -0.7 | 11.6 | 11.4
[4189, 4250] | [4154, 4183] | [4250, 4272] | 3.3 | 11.8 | 12.3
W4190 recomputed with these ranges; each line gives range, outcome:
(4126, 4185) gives 8.15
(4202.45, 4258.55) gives 10.4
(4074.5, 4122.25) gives 9.62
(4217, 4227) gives 10.8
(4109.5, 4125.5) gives 10.7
